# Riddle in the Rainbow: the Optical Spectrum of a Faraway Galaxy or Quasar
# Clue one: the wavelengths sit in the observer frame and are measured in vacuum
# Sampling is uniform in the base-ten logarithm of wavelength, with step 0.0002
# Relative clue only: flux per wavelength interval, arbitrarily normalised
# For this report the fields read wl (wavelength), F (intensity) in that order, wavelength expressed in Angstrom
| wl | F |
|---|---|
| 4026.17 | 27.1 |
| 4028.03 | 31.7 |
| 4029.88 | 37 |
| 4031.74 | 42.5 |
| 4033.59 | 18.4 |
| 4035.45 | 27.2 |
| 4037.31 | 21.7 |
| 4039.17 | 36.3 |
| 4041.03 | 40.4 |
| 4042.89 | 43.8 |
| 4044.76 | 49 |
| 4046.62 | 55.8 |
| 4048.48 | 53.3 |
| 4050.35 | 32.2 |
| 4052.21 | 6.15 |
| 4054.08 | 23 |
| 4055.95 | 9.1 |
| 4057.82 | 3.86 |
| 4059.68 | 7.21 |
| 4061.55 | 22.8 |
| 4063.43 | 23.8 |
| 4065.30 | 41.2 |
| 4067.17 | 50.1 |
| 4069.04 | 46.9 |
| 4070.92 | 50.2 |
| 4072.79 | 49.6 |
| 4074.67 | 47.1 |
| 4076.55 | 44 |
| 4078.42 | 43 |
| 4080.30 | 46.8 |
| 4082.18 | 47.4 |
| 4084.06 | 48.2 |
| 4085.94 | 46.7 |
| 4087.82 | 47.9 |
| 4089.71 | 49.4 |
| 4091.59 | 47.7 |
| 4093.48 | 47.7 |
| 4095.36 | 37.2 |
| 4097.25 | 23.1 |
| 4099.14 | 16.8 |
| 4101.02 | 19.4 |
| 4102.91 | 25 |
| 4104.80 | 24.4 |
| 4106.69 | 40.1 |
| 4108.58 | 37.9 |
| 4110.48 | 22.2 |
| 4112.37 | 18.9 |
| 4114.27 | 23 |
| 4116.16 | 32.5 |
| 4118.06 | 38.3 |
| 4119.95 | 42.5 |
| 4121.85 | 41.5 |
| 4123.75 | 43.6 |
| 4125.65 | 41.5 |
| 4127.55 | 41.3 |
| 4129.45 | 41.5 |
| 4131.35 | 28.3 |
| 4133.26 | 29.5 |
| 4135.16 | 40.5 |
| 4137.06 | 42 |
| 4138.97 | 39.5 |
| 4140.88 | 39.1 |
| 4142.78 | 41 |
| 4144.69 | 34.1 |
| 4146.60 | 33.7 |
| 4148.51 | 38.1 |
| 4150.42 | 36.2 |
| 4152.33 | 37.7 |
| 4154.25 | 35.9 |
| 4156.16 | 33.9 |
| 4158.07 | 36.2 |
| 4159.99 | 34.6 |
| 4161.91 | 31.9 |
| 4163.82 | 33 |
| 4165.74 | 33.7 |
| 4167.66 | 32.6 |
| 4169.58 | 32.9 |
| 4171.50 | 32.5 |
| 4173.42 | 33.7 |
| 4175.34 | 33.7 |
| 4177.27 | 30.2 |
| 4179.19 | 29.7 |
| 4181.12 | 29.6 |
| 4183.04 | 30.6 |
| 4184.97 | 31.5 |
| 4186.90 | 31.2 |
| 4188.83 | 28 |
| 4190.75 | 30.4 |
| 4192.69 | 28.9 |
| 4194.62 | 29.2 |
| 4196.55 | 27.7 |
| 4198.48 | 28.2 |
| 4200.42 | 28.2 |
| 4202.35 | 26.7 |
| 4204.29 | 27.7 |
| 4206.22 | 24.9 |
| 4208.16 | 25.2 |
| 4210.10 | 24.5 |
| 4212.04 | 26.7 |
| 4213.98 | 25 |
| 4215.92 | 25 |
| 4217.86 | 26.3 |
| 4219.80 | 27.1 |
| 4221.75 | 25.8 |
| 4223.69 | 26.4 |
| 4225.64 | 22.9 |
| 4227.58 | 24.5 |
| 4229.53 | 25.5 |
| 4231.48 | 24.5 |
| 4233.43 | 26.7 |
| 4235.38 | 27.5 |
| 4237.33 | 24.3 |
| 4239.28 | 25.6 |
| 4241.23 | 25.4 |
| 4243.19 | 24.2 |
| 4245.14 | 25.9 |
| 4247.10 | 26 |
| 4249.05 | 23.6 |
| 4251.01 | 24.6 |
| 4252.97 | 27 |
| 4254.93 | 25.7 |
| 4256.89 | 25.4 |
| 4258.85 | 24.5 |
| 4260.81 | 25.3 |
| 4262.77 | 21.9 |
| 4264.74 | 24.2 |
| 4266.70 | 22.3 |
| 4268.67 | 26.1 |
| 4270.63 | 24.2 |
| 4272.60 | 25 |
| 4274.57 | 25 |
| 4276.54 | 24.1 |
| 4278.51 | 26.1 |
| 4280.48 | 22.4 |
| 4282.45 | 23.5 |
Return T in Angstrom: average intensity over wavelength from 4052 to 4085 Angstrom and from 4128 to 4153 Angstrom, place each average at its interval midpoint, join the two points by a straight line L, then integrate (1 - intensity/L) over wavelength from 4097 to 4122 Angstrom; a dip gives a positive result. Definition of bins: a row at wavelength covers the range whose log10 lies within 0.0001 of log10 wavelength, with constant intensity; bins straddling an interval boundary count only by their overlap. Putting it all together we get 5.1 Angstrom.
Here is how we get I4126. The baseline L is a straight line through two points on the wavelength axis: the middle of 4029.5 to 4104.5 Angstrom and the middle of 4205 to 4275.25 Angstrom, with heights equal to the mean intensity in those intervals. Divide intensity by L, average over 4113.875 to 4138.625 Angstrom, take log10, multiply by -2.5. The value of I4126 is -0.18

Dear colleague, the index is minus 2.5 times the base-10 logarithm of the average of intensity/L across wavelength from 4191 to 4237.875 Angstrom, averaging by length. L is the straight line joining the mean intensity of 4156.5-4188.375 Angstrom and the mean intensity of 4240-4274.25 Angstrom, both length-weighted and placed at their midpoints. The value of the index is 0.09 mag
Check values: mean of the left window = 32.3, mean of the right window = 24.8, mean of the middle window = 26.3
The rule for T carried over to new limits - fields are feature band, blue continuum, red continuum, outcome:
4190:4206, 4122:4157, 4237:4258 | 1.4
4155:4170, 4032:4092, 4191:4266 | -1.7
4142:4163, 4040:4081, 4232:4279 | -3.4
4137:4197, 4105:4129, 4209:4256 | -4.8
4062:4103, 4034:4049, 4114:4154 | -2.2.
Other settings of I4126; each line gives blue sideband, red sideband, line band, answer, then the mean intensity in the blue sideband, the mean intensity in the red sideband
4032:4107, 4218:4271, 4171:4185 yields -0.09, 35.4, 25.1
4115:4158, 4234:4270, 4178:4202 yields 0.09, 37.7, 25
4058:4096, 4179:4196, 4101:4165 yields 0.02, 41.5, 29.8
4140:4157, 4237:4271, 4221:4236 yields 0.09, 36.6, 24.8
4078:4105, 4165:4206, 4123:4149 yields -0.11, 38.3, 30.2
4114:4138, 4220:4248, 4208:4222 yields 0.08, 37.8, 25.4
